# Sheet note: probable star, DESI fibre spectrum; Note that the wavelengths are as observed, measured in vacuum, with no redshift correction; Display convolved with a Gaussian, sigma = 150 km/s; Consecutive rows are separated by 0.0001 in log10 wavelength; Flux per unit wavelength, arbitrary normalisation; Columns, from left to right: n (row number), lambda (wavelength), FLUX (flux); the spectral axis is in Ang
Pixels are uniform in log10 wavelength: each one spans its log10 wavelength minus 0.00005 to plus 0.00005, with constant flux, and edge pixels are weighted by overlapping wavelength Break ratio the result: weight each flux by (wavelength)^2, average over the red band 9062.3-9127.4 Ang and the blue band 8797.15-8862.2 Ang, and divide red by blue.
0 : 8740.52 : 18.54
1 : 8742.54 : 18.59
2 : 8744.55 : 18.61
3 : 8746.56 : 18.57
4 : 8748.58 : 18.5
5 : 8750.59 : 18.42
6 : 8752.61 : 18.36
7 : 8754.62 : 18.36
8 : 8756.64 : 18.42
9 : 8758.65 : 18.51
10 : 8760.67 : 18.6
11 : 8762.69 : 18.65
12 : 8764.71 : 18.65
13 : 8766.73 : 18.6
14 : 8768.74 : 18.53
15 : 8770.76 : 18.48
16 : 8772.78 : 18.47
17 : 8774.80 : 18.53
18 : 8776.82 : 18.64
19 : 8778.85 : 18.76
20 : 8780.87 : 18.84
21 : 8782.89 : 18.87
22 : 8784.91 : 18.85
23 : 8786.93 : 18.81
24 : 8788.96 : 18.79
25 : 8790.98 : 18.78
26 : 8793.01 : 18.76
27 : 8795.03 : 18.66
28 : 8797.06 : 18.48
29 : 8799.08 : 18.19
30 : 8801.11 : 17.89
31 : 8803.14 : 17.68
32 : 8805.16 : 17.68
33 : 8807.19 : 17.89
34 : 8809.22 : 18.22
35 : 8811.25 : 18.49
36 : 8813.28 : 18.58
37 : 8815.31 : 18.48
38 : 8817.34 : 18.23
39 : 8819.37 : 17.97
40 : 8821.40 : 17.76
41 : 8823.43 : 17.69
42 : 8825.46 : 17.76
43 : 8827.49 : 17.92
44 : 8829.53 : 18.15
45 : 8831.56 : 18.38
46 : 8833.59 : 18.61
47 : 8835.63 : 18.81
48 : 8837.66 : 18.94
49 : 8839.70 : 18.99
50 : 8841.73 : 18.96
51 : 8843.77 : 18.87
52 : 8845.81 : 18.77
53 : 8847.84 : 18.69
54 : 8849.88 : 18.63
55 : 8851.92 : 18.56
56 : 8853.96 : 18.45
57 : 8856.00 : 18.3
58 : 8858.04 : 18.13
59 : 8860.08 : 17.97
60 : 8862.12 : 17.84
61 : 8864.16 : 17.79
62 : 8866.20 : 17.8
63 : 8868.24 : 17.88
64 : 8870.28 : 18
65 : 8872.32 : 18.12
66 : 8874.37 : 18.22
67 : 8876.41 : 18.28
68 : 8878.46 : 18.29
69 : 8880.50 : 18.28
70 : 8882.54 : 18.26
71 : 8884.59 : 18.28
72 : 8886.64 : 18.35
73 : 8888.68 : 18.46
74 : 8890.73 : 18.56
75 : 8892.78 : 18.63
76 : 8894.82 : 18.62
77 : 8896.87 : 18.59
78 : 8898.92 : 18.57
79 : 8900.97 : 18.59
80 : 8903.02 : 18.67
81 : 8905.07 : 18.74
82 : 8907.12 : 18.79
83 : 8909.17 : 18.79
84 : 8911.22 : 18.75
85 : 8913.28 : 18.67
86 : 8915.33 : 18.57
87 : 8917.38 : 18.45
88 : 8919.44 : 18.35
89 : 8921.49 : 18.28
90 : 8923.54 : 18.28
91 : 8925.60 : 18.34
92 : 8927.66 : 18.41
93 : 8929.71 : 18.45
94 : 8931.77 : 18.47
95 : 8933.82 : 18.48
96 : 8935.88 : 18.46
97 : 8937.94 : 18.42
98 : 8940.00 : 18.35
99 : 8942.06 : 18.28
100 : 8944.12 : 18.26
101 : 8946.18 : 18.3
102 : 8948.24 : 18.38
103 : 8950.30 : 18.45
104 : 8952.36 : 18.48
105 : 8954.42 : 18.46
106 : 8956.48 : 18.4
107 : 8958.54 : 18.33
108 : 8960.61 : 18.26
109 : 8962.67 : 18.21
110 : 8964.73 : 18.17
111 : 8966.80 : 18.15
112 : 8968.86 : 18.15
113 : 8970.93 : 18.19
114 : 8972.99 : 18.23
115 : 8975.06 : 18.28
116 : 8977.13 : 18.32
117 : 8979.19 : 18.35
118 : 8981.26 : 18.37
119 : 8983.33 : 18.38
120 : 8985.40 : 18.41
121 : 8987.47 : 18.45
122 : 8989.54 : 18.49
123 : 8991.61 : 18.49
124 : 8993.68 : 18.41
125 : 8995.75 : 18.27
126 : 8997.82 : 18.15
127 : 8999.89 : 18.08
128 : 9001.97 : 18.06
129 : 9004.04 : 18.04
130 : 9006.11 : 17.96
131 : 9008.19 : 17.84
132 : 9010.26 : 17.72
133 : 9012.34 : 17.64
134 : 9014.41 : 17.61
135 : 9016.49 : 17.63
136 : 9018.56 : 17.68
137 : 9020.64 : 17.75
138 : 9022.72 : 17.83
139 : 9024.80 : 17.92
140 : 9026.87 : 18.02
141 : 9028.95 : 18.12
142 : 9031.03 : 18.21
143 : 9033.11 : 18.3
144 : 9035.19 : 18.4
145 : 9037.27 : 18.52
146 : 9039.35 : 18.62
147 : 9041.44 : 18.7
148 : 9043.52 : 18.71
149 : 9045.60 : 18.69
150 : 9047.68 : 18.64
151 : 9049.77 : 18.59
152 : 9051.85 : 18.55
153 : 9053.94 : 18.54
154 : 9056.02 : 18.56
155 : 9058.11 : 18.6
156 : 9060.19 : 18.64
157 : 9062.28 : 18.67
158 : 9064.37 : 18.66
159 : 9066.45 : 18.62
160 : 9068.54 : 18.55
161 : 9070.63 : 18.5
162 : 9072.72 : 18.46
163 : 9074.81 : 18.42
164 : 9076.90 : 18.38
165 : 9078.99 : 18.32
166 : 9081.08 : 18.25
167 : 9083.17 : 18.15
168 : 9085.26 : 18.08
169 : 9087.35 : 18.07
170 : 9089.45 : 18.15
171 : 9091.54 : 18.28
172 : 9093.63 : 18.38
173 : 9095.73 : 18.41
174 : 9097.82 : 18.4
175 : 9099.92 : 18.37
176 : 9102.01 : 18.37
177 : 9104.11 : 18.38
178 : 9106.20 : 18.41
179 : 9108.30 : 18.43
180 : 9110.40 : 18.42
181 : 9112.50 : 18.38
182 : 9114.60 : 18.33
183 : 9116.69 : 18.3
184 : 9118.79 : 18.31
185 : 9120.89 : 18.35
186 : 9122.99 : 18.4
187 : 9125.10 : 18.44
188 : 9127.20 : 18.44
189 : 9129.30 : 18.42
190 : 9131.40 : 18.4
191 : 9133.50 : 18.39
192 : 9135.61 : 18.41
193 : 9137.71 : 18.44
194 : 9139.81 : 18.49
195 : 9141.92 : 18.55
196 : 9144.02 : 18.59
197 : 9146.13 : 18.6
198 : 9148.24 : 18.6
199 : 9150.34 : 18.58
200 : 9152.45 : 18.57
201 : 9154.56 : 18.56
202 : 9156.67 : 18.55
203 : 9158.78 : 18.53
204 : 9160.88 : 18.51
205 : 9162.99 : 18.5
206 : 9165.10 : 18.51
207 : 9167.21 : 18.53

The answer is 1.1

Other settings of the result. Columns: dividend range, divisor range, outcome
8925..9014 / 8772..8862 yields 1.03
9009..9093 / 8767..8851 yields 1.05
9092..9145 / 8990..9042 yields 1.04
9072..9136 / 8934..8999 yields 1.03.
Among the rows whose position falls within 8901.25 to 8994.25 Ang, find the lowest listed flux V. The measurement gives 18.15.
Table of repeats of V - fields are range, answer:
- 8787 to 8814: 17.68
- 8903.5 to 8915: 18.67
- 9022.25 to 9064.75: 17.83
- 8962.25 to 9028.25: 17.61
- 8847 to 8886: 17.79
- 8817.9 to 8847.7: 17.69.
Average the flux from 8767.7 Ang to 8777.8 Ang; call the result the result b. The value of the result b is 18.5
